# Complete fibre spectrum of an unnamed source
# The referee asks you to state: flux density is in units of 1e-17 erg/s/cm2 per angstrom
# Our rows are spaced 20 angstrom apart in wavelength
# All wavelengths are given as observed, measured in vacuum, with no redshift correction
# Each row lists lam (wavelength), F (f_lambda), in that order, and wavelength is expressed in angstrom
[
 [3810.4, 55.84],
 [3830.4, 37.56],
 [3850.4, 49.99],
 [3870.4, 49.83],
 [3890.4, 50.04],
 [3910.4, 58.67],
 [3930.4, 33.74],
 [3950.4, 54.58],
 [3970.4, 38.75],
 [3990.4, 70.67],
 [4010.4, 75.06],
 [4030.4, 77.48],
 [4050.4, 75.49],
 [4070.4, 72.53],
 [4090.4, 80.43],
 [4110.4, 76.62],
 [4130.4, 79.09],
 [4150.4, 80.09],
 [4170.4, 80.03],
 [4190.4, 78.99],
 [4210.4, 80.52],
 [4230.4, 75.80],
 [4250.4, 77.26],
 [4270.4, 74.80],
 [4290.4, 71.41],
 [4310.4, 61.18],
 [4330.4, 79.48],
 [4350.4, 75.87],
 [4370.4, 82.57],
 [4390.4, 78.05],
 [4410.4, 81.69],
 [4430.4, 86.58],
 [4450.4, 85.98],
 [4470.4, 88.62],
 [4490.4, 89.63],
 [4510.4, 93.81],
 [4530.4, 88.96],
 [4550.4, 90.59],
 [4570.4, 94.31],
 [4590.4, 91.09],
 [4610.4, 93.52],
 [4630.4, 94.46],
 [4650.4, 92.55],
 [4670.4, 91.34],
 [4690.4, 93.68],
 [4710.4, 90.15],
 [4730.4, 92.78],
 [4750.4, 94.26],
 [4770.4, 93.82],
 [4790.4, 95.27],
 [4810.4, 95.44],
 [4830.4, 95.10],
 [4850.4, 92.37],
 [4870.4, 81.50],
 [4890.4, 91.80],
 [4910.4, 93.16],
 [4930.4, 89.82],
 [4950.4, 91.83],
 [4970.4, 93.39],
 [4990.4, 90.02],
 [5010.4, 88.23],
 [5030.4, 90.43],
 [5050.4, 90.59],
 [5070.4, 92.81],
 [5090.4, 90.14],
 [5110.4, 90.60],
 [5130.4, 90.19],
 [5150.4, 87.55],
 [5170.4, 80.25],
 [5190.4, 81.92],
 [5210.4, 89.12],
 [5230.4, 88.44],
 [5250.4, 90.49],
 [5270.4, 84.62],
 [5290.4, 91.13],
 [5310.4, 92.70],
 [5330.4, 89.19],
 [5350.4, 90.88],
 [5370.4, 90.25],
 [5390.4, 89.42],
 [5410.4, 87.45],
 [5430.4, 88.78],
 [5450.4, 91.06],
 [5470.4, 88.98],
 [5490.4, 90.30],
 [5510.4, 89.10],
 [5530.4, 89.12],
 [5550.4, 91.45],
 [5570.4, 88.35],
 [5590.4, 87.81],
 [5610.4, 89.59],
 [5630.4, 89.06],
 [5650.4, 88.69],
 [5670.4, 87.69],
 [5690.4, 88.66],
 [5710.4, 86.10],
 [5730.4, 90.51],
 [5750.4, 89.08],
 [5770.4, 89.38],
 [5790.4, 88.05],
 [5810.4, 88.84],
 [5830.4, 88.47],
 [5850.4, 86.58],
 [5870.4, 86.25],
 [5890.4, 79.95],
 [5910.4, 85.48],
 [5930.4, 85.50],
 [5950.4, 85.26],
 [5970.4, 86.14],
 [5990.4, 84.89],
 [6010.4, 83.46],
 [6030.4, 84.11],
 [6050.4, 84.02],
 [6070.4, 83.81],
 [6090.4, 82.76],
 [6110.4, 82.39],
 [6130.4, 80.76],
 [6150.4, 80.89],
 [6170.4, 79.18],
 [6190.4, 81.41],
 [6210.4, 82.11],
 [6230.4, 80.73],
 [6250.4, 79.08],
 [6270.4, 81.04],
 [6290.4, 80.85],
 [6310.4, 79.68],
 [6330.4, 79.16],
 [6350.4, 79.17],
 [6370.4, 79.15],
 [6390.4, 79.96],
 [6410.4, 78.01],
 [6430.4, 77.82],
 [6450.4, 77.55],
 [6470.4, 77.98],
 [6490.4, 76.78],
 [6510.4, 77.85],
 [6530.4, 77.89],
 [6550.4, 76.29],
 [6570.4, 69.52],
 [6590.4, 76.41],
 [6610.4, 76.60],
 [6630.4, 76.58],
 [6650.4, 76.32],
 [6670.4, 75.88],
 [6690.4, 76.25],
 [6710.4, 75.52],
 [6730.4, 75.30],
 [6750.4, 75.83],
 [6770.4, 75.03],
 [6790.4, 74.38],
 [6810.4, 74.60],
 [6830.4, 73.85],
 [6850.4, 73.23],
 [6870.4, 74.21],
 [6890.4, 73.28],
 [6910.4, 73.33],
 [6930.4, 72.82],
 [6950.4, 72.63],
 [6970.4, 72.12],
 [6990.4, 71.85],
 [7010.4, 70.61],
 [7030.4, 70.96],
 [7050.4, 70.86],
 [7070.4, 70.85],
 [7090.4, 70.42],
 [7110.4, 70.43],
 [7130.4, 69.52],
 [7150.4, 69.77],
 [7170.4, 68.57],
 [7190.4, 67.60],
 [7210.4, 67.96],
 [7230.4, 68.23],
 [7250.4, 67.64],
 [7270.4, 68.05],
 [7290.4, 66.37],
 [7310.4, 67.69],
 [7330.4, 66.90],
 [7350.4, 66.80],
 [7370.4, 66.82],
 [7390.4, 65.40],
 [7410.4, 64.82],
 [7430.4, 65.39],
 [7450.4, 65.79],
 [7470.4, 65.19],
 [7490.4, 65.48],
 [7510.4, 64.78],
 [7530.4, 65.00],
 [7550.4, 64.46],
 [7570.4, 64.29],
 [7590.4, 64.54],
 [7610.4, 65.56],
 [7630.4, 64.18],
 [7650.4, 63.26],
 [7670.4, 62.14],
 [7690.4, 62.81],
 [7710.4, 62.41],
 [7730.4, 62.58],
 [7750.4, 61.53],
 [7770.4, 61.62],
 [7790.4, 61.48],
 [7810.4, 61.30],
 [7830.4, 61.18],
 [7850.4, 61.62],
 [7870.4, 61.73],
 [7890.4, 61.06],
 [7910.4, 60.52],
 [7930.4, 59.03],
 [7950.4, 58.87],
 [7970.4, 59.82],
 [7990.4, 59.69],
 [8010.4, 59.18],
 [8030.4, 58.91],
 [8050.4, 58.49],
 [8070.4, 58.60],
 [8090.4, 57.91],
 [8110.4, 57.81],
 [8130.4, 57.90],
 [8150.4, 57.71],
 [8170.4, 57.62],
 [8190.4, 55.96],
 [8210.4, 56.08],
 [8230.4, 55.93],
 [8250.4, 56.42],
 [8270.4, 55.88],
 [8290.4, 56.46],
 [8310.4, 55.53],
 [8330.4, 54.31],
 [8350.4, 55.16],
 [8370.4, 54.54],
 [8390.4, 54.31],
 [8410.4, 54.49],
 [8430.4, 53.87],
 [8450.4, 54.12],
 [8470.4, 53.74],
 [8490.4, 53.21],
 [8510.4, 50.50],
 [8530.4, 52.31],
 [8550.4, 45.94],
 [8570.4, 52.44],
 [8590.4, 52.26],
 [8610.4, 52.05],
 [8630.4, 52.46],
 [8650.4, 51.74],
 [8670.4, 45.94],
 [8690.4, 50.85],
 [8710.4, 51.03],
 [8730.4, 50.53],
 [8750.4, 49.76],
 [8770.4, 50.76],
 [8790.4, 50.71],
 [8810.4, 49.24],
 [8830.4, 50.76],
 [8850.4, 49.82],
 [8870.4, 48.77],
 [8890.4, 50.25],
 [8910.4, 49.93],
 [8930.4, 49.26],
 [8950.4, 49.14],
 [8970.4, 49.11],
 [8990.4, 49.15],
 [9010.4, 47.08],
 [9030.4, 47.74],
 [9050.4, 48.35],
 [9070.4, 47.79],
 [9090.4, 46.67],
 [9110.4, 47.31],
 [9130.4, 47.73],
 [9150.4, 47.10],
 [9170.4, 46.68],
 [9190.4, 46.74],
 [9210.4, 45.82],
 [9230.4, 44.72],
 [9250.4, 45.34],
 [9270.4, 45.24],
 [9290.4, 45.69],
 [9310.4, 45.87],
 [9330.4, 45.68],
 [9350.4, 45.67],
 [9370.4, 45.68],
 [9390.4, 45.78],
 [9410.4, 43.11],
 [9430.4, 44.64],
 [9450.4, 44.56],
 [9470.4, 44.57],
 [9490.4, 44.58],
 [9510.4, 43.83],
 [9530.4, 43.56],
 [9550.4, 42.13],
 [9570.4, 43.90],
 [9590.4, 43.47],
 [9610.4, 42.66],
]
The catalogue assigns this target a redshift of 0.00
